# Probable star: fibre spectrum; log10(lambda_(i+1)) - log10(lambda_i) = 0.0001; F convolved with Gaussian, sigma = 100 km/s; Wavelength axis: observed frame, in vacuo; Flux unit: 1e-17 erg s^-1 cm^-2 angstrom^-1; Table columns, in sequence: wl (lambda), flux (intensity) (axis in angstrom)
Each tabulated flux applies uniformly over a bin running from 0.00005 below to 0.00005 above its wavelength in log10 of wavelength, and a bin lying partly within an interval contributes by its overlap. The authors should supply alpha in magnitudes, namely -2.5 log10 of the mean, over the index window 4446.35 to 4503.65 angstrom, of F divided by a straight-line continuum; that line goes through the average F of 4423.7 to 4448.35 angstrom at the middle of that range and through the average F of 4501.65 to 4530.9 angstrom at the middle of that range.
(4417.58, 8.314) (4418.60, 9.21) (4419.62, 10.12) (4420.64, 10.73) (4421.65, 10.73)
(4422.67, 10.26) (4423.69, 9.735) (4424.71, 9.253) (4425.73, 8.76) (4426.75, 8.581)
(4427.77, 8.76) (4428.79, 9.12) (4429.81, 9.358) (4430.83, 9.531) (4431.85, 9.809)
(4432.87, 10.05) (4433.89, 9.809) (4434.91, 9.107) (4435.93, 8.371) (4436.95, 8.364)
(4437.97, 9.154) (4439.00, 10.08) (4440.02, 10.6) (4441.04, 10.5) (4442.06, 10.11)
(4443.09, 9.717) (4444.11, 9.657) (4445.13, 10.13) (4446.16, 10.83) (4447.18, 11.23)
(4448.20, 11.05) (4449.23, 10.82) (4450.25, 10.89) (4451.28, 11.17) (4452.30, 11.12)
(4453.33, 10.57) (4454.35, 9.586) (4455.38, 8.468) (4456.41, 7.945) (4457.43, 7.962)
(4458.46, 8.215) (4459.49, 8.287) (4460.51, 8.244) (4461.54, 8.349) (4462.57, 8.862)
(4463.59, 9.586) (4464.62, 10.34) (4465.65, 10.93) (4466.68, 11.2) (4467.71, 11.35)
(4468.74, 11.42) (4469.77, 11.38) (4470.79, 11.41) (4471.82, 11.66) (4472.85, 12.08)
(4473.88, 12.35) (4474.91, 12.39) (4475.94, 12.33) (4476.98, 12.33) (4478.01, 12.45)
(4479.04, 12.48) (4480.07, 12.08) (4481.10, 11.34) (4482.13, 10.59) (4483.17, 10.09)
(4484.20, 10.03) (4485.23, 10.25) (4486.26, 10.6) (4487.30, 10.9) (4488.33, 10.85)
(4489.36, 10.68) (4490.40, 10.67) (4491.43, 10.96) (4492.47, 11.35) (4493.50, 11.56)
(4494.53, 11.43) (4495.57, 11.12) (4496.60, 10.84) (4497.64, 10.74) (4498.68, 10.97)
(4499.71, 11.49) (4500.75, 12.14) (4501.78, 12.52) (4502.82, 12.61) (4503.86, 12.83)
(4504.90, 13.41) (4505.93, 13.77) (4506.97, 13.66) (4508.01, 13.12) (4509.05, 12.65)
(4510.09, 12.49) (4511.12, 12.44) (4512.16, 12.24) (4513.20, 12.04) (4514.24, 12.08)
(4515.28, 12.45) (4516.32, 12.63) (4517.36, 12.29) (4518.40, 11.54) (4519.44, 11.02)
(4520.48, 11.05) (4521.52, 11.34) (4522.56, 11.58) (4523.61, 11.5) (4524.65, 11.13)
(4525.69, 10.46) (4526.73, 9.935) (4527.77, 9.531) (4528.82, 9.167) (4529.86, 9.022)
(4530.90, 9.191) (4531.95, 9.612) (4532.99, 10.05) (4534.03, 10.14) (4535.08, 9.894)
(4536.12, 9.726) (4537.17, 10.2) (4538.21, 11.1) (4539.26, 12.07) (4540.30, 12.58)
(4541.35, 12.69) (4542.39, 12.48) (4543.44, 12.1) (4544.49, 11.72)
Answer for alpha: -0.01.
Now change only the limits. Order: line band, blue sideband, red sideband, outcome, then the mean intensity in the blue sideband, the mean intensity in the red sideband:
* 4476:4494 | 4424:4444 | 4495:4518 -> 0.03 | 9.43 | 12.3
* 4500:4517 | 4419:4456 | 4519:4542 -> -0.21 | 9.88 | 10.6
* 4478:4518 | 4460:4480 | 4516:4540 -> -0.08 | 11.1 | 10.6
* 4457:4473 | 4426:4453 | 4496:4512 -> 0.09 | 9.92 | 12.4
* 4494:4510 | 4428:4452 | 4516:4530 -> -0.15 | 9.98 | 10.9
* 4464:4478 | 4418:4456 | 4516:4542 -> -0.14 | 9.86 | 10.8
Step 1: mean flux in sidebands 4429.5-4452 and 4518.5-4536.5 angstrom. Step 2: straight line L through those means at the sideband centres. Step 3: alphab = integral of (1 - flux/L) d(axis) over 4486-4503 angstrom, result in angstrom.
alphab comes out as -1.8 angstrom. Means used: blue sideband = 10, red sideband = 10.3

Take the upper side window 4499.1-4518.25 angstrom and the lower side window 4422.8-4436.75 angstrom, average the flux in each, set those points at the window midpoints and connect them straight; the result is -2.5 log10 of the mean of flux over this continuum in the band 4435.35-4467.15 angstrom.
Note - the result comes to 0.04 mag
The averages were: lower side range 9.26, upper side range 12.6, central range 9.75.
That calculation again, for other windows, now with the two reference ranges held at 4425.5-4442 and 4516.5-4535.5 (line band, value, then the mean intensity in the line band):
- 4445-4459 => -0.041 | 9.99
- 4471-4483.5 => -0.193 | 11.9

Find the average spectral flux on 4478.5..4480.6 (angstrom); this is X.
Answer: 12.3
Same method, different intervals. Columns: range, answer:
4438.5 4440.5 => 10.3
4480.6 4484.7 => 10.5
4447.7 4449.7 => 10.9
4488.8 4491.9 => 10.8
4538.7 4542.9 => 12.4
